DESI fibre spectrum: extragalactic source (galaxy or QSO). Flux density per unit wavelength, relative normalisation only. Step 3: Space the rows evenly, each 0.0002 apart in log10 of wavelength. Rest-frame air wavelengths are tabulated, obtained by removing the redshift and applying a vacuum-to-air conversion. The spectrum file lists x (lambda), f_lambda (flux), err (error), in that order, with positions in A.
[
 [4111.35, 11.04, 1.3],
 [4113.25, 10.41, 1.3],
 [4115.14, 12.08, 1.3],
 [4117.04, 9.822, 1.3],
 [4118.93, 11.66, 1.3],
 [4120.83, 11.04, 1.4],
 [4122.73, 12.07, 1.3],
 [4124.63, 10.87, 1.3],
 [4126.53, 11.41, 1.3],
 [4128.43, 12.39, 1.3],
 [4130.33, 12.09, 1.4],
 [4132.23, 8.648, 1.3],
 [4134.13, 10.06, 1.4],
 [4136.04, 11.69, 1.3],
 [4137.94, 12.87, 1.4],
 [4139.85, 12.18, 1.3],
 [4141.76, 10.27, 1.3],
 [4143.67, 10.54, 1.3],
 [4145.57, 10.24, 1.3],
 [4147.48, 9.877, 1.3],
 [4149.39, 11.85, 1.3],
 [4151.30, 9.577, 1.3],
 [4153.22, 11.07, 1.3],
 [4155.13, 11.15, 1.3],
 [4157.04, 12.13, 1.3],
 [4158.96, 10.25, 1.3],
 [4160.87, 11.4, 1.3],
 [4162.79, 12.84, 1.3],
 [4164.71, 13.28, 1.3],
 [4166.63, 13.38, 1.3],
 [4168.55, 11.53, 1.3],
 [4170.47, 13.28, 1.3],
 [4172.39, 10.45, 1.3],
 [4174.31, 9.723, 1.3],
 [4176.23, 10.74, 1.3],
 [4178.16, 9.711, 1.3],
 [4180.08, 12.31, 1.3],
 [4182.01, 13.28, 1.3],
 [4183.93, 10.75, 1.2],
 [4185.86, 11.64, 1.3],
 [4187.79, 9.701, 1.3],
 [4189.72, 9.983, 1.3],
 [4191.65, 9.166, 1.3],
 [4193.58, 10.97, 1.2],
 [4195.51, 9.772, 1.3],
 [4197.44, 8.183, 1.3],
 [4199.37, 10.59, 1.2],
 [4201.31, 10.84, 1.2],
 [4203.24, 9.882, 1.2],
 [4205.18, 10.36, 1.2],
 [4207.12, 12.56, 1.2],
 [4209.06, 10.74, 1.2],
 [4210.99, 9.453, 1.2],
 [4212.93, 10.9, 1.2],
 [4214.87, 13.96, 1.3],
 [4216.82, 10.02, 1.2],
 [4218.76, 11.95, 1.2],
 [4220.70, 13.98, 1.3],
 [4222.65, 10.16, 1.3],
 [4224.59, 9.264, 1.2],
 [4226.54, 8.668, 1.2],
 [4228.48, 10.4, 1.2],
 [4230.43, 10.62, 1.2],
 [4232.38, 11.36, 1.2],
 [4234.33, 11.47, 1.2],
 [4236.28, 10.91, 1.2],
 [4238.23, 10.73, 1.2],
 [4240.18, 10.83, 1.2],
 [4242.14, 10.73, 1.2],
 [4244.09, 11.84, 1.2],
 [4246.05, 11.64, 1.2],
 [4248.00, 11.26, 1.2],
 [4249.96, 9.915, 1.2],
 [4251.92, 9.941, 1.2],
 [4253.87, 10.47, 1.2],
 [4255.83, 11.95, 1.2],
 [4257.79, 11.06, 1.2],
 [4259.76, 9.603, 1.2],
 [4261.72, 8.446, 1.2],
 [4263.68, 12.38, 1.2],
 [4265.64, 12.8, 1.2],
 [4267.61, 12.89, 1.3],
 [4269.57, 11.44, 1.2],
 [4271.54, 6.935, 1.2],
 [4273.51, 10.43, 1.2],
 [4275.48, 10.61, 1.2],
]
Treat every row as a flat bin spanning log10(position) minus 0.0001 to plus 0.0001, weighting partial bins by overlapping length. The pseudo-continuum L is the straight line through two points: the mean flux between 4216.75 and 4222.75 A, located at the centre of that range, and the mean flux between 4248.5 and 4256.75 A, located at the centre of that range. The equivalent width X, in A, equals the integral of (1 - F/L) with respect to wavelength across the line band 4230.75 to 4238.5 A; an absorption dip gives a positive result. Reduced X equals 0.2 A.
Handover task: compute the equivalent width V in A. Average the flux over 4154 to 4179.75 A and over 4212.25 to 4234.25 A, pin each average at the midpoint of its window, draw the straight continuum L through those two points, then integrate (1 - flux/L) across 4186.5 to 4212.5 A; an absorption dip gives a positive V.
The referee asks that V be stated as 2.4 A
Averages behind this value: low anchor 11.5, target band 10.2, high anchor 11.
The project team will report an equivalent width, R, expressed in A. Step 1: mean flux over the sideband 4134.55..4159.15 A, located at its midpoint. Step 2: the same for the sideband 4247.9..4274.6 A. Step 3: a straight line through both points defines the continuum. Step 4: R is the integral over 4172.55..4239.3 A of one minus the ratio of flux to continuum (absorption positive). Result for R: 0.8 A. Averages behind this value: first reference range 11.1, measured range 10.7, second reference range 10.7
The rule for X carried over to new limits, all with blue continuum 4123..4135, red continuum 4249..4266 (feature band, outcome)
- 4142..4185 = -1.7 A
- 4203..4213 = 0.1 A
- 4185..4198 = 1.0 A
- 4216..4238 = -0.1 A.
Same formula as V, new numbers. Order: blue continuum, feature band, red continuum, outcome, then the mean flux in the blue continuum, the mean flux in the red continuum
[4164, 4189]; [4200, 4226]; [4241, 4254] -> 0.3 A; 11.5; 10.9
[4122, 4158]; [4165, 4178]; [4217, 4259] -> -0.5 A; 11.1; 10.9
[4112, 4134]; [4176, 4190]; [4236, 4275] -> -0.1 A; 11.1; 10.8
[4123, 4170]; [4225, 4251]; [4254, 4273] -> 0.4 A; 11.3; 10.8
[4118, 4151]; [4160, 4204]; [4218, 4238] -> -0.1 A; 11.1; 10.9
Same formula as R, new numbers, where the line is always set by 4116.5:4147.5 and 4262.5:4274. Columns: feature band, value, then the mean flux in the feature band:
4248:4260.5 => 0.6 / 10.6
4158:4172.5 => -1.4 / 12.1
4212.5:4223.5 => -0.8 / 11.9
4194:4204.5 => 1.1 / 9.93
